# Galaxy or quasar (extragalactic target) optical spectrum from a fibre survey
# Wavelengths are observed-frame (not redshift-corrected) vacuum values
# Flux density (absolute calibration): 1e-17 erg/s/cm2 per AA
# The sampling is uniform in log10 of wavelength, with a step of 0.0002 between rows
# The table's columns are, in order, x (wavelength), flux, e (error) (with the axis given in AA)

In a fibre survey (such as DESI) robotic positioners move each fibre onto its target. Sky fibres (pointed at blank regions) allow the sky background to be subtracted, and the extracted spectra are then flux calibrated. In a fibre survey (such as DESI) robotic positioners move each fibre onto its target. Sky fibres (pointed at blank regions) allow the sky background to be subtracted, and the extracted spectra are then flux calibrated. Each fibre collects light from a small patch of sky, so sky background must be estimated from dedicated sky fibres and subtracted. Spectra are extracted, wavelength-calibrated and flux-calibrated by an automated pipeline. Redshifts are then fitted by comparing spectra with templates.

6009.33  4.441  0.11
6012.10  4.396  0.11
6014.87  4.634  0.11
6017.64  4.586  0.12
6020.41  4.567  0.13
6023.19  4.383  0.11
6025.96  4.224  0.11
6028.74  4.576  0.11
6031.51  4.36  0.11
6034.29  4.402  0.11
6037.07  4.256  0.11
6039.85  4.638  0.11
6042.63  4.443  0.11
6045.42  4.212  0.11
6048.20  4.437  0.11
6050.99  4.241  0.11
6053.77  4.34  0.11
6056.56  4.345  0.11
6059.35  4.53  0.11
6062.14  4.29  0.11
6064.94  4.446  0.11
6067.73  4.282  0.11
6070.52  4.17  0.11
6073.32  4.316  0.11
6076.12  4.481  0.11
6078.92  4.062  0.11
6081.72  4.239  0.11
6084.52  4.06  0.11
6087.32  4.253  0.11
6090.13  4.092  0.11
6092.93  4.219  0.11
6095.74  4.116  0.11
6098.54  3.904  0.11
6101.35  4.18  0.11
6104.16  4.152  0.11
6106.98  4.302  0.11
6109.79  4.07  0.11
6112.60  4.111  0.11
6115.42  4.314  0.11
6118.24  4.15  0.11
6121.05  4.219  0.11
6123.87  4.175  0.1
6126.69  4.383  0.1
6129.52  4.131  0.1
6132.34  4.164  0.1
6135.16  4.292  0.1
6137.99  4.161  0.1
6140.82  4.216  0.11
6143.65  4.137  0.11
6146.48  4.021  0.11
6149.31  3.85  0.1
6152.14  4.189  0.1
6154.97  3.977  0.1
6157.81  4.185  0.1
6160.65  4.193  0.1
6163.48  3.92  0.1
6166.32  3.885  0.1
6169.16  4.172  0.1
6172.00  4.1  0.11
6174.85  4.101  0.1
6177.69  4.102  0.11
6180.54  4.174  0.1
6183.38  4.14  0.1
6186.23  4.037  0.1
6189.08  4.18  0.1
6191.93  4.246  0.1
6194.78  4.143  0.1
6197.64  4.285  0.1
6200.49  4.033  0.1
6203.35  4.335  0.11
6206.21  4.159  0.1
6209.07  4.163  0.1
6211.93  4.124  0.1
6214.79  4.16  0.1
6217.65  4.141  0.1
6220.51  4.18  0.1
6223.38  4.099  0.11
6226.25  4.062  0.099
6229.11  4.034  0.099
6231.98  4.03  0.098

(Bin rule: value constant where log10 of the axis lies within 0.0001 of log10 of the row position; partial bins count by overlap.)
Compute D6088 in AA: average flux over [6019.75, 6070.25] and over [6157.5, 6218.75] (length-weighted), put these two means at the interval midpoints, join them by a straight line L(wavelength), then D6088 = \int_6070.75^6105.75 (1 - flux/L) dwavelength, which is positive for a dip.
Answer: 1.08 AA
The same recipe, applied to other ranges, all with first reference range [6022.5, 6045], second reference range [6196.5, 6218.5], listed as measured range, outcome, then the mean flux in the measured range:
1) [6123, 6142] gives 0.24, 4.22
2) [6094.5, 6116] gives 0.86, 4.14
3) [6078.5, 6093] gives 0.60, 4.16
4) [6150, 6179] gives 1.06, 4.08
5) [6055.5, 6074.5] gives 0.10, 4.34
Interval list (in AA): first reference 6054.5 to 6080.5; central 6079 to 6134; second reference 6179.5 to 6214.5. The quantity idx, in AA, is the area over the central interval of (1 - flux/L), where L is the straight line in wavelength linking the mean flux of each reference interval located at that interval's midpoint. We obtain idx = 1.4 AA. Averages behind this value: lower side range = 4.32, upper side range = 4.17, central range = 4.17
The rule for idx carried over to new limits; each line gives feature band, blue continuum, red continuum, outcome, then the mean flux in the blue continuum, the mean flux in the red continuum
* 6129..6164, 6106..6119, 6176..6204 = 0.5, 4.19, 4.16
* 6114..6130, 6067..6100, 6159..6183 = -0.4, 4.18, 4.09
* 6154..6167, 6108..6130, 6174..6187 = 0.3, 4.2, 4.12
